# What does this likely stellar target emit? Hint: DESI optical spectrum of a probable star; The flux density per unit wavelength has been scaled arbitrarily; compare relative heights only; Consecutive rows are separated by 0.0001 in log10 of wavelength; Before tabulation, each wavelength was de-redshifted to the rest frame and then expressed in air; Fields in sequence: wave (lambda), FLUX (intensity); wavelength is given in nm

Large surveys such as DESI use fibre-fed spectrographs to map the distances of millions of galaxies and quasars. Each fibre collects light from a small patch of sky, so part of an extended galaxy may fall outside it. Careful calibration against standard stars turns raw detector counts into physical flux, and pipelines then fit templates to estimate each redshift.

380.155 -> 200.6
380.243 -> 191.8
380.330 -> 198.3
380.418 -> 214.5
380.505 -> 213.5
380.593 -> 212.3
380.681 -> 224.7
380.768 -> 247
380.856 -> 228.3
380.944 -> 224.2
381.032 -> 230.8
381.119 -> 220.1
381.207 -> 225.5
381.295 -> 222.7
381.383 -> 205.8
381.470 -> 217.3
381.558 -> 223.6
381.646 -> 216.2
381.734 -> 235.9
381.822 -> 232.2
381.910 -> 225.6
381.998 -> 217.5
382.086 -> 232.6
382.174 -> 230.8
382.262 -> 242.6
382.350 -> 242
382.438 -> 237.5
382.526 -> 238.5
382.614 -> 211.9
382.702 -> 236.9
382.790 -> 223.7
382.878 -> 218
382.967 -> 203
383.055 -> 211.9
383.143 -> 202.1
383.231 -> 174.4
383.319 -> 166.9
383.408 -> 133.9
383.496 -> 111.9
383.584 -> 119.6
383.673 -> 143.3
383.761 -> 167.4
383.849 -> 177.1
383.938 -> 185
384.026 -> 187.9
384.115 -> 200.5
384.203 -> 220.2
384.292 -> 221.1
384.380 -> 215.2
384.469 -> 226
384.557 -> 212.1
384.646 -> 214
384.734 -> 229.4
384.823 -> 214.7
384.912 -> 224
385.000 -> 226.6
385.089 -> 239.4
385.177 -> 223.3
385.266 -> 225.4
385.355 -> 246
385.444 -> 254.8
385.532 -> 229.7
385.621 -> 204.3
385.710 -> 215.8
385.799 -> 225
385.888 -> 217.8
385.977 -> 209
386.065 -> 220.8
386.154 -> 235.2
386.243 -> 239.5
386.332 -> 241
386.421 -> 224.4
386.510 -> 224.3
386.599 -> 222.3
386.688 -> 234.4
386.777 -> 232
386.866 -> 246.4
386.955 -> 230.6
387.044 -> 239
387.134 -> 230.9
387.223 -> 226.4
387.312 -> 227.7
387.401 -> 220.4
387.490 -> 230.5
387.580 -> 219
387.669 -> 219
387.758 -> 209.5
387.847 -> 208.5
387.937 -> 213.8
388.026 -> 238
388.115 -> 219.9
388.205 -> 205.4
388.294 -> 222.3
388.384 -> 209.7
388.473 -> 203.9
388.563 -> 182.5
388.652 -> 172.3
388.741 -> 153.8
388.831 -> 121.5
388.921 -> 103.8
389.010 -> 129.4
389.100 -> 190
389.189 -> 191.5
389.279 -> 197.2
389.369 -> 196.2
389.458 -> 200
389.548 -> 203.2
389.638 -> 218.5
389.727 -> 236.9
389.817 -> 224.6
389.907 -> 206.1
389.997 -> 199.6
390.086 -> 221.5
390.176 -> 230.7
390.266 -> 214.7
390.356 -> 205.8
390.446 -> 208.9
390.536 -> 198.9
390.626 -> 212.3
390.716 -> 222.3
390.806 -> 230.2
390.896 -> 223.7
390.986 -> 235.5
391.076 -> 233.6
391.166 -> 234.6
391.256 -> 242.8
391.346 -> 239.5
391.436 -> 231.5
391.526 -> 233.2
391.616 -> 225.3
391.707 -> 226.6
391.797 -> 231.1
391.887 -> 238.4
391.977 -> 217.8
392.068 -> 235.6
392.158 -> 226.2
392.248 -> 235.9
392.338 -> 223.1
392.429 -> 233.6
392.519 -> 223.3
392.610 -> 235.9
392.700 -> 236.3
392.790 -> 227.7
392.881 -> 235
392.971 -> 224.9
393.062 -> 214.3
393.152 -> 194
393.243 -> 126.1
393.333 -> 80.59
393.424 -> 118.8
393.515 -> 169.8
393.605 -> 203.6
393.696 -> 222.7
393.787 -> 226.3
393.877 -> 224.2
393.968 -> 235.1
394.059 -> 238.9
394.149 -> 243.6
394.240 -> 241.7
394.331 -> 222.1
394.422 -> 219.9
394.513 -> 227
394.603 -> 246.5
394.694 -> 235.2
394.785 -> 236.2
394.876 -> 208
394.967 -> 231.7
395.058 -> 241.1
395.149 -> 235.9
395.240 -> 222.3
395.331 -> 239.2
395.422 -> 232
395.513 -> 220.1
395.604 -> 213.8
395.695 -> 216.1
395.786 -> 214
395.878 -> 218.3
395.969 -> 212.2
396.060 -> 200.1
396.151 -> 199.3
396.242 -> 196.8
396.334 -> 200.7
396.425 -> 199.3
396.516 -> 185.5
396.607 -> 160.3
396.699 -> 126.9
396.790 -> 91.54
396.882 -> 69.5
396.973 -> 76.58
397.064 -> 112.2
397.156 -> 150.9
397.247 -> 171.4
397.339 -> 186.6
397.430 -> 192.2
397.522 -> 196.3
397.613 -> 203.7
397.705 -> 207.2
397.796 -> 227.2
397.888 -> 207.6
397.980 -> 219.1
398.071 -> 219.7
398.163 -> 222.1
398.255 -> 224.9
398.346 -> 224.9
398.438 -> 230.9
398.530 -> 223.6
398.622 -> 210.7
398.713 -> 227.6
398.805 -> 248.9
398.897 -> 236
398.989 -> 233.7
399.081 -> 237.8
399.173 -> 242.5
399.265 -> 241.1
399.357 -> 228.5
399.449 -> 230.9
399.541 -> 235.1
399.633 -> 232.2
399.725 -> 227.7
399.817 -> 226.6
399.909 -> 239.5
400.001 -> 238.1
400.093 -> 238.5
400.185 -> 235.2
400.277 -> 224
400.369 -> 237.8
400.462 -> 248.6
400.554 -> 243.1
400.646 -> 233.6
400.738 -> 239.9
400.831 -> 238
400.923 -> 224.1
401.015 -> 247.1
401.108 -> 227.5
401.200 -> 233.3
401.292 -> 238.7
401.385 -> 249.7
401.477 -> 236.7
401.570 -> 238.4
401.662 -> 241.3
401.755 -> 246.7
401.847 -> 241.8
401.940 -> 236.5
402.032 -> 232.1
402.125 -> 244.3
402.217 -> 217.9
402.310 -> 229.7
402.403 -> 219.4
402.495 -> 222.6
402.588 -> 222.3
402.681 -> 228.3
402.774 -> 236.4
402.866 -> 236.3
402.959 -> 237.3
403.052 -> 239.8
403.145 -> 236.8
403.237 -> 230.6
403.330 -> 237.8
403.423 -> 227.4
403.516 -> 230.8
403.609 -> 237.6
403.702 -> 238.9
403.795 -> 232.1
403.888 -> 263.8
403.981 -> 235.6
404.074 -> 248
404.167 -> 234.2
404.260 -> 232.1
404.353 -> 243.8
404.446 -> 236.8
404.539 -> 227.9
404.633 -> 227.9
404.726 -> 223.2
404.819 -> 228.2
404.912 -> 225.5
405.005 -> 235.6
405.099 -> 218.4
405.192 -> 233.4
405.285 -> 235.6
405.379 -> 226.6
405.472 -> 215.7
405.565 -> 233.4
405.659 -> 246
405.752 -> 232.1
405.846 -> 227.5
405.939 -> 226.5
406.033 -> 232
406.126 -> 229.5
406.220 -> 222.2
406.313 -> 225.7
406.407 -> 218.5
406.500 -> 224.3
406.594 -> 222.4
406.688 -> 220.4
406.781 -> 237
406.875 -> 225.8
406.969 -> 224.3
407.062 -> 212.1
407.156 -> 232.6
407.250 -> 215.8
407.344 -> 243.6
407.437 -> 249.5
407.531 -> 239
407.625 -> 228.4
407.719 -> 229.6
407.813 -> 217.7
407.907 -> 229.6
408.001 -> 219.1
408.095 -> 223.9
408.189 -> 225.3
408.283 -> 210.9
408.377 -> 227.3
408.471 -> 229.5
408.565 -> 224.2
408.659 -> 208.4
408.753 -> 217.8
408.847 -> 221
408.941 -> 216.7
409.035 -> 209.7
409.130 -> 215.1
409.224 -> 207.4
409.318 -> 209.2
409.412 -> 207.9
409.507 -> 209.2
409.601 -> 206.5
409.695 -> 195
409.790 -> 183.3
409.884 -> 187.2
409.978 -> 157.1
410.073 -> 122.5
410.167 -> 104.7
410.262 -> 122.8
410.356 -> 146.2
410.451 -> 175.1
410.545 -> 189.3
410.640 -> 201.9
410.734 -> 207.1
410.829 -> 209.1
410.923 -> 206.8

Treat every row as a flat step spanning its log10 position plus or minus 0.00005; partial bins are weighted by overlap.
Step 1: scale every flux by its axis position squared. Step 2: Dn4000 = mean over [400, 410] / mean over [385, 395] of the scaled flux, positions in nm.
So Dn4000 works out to 1.14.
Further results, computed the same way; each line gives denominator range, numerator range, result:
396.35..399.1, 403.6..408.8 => 1.25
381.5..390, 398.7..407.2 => 1.21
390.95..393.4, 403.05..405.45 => 1.13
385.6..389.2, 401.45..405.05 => 1.21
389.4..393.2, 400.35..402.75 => 1.11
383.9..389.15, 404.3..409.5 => 1.17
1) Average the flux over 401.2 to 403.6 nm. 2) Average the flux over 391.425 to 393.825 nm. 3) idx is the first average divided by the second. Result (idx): 1.1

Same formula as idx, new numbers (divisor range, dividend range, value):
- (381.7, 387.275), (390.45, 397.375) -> 0.96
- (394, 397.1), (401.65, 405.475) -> 1.16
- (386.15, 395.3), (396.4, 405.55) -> 1.03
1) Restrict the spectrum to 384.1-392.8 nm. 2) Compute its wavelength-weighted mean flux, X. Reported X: 218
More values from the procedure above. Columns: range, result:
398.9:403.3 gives 235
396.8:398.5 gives 184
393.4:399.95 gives 209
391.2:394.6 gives 218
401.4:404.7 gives 235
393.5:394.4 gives 225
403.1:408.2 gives 231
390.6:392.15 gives 230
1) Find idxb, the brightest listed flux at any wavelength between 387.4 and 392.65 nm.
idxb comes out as 242.8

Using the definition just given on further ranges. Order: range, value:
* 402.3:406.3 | 263.8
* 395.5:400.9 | 248.9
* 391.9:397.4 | 246.5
